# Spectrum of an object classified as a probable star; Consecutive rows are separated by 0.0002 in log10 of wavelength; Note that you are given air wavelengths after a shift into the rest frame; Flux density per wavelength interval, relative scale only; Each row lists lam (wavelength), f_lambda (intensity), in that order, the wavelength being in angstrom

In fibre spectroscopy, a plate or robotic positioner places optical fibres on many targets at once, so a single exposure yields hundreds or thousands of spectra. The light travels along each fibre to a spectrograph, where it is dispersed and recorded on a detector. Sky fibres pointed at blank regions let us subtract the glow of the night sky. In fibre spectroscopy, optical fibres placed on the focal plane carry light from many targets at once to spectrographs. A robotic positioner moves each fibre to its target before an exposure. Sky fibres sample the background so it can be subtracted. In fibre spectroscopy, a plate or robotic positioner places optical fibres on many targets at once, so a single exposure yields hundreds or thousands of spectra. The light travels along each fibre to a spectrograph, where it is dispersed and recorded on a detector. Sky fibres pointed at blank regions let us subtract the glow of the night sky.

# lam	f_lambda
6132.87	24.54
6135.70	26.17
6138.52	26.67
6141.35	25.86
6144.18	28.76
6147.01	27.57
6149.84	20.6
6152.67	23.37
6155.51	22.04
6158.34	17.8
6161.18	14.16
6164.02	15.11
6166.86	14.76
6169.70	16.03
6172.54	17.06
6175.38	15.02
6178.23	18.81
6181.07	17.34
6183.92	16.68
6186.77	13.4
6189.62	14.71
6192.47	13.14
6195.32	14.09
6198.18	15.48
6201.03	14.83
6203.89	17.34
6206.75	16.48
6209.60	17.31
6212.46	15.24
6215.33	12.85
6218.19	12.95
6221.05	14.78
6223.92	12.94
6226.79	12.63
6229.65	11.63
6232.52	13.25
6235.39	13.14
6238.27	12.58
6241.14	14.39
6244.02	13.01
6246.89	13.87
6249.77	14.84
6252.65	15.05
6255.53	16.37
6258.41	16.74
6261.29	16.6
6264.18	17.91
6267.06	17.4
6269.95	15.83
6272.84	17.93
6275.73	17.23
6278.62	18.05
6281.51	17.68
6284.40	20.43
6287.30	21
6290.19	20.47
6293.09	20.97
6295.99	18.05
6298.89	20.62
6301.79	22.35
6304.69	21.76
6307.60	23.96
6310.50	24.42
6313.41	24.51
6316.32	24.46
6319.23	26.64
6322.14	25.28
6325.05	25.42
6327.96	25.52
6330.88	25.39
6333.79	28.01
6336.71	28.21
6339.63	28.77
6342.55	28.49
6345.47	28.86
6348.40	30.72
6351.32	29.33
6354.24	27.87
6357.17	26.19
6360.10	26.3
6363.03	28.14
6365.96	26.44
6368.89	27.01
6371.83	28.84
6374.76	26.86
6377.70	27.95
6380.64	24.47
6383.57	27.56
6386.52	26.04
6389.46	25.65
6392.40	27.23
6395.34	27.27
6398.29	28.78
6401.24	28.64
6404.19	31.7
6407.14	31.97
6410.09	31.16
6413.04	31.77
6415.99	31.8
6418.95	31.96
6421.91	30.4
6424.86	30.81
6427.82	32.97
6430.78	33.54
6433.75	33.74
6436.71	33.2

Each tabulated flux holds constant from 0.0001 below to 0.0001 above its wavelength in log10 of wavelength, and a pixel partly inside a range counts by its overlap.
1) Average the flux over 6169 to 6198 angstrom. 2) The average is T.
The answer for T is 15.6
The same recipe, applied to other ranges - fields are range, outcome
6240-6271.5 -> 15.7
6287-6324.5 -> 22.8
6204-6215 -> 16.1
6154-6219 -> 15.8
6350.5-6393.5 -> 27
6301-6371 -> 26.5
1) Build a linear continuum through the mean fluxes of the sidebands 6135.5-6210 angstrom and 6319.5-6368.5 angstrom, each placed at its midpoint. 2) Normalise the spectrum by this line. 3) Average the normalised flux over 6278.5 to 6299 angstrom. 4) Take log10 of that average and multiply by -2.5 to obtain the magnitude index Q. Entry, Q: 0.24 mag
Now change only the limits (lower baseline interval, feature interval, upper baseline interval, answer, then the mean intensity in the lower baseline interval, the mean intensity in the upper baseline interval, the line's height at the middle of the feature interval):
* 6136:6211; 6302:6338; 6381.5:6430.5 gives 0.02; 18.4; 29.8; 25.5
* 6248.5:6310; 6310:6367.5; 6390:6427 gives -0.13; 18.7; 30.2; 24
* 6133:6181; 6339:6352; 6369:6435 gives -0.07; 20.6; 29.5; 27.5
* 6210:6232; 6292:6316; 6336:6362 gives 0.04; 13.5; 28.3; 23.1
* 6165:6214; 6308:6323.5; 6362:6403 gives -0.08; 15.7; 27.2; 23.3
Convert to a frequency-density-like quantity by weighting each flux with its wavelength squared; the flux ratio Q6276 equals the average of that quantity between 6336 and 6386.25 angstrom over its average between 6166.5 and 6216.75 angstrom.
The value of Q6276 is 1.87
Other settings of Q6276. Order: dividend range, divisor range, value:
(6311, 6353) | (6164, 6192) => 1.80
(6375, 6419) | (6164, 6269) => 2.03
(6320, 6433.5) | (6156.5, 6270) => 1.99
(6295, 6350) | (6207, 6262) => 1.84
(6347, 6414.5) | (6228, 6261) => 2.08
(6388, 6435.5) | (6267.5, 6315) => 1.57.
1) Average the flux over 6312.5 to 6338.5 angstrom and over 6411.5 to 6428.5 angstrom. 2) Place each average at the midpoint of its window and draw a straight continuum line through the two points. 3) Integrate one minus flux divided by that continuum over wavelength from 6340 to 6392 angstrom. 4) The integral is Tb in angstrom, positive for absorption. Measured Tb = 1.6 angstrom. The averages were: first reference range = 26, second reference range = 31.6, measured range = 27.5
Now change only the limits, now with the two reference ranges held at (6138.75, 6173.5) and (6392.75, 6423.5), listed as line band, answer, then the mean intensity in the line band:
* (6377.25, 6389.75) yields 1.4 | 26.3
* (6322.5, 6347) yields 0.3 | 27.2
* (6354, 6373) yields 1.0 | 27.2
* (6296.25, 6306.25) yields 1.9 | 21.2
